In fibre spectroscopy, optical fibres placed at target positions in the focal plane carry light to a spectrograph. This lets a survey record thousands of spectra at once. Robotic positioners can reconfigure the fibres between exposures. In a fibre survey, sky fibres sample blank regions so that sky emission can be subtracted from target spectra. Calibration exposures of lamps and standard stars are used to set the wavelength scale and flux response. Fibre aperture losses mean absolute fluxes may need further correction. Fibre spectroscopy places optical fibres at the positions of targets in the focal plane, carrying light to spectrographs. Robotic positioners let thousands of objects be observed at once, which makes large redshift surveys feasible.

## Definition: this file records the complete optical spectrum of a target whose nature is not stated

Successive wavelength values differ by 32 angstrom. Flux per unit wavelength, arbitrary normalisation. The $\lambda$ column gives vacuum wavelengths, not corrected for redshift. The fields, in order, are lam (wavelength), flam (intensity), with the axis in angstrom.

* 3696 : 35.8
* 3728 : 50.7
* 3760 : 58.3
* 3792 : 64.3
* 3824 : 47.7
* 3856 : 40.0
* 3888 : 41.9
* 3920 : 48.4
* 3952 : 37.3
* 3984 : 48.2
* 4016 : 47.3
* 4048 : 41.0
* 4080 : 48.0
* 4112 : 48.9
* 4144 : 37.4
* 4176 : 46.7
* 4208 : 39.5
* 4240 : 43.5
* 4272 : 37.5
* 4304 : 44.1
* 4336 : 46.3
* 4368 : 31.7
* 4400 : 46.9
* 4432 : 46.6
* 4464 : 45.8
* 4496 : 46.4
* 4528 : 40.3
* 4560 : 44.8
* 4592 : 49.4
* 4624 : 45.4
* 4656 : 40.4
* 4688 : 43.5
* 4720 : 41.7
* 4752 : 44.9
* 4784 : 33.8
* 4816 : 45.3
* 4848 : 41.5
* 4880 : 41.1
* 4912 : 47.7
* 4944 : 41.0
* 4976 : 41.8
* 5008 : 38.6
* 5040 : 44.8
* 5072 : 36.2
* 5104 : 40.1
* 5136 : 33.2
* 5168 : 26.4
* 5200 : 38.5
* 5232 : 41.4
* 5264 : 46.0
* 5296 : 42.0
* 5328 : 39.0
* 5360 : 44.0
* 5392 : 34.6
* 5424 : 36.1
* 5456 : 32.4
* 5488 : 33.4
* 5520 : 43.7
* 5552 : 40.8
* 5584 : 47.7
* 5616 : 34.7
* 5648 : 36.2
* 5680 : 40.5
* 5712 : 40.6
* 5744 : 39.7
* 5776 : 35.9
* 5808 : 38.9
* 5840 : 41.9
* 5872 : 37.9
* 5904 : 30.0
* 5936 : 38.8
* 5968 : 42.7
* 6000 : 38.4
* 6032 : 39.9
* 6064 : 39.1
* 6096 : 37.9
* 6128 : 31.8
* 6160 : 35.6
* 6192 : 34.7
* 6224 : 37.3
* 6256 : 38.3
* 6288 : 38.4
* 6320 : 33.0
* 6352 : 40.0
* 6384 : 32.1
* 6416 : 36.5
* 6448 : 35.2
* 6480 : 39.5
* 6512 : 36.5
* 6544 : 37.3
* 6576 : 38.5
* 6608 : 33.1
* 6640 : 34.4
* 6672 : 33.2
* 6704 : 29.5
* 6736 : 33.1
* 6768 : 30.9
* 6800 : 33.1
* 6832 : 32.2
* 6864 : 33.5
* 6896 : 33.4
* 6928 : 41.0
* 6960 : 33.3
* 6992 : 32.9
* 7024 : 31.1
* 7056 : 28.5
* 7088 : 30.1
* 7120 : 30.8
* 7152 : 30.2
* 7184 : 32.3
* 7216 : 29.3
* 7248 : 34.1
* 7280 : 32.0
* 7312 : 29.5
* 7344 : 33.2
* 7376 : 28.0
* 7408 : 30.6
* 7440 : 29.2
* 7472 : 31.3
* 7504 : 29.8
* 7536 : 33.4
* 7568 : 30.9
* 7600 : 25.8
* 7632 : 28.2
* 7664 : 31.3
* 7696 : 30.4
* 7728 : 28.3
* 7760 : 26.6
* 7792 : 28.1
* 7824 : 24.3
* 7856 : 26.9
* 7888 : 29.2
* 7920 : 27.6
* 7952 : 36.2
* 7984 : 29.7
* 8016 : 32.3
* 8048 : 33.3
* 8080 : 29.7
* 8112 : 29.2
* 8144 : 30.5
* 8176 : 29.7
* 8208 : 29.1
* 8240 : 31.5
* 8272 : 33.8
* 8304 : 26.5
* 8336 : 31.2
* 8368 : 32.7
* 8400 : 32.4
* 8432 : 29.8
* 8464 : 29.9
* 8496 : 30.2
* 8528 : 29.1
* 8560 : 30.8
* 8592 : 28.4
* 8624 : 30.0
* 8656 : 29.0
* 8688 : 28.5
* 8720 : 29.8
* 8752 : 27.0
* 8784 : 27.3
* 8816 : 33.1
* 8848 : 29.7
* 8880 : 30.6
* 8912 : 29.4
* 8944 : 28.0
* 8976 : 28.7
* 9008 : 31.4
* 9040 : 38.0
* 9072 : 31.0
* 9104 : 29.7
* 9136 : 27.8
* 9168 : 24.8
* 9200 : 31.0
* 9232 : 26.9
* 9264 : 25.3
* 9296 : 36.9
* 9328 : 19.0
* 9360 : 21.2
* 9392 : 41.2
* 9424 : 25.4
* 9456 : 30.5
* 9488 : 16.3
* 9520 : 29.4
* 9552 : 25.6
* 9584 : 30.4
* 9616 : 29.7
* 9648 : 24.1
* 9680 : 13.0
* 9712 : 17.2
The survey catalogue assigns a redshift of 0.857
